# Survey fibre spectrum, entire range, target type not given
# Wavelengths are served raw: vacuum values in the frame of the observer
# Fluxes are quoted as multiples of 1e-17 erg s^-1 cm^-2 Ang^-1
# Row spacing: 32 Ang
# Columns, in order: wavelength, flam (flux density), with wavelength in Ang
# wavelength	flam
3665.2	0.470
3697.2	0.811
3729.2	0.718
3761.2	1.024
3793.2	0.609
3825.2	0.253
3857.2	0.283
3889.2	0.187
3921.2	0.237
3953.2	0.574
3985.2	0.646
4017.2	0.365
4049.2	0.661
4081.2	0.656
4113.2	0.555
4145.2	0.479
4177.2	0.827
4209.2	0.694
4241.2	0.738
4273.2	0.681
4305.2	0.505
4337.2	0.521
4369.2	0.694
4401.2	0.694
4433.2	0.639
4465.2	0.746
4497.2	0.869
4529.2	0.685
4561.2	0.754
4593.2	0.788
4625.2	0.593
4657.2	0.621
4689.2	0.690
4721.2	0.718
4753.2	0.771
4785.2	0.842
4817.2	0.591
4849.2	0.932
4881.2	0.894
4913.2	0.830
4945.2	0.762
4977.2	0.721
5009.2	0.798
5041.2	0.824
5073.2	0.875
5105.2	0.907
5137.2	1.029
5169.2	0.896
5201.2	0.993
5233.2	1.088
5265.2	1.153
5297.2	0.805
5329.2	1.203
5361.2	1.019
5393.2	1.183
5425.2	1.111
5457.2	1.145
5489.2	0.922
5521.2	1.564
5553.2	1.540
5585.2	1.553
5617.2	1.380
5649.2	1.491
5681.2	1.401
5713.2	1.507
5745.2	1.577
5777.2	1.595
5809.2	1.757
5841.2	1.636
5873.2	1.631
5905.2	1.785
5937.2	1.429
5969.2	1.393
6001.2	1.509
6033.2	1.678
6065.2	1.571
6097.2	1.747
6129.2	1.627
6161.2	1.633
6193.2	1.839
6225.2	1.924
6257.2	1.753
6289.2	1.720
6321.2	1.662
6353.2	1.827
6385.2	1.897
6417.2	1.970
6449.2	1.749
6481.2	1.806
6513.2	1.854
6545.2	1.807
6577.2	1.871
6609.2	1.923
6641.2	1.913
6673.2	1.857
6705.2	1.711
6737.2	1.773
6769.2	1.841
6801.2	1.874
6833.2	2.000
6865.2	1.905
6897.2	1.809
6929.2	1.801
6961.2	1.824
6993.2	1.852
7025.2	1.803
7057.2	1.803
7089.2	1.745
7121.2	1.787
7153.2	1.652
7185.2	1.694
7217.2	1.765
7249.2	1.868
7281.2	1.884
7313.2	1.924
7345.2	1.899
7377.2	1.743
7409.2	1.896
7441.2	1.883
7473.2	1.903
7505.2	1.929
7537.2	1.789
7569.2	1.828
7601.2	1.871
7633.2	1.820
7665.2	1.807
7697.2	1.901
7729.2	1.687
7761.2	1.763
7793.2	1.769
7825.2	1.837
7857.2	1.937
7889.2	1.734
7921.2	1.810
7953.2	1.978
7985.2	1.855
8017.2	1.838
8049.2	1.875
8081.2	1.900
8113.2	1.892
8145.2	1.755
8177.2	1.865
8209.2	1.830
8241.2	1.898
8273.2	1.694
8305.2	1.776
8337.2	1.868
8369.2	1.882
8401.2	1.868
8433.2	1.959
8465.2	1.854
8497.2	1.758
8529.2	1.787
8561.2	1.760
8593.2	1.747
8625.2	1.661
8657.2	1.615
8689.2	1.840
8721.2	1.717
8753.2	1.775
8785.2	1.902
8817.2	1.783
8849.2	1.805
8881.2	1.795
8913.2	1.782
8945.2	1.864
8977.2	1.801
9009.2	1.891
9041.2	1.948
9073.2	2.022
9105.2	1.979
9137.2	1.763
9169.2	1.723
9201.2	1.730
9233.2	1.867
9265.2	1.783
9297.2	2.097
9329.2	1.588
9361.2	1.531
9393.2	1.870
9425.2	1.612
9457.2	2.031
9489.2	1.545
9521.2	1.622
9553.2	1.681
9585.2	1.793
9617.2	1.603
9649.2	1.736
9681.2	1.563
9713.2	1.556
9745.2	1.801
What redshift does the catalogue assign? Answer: 0.382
